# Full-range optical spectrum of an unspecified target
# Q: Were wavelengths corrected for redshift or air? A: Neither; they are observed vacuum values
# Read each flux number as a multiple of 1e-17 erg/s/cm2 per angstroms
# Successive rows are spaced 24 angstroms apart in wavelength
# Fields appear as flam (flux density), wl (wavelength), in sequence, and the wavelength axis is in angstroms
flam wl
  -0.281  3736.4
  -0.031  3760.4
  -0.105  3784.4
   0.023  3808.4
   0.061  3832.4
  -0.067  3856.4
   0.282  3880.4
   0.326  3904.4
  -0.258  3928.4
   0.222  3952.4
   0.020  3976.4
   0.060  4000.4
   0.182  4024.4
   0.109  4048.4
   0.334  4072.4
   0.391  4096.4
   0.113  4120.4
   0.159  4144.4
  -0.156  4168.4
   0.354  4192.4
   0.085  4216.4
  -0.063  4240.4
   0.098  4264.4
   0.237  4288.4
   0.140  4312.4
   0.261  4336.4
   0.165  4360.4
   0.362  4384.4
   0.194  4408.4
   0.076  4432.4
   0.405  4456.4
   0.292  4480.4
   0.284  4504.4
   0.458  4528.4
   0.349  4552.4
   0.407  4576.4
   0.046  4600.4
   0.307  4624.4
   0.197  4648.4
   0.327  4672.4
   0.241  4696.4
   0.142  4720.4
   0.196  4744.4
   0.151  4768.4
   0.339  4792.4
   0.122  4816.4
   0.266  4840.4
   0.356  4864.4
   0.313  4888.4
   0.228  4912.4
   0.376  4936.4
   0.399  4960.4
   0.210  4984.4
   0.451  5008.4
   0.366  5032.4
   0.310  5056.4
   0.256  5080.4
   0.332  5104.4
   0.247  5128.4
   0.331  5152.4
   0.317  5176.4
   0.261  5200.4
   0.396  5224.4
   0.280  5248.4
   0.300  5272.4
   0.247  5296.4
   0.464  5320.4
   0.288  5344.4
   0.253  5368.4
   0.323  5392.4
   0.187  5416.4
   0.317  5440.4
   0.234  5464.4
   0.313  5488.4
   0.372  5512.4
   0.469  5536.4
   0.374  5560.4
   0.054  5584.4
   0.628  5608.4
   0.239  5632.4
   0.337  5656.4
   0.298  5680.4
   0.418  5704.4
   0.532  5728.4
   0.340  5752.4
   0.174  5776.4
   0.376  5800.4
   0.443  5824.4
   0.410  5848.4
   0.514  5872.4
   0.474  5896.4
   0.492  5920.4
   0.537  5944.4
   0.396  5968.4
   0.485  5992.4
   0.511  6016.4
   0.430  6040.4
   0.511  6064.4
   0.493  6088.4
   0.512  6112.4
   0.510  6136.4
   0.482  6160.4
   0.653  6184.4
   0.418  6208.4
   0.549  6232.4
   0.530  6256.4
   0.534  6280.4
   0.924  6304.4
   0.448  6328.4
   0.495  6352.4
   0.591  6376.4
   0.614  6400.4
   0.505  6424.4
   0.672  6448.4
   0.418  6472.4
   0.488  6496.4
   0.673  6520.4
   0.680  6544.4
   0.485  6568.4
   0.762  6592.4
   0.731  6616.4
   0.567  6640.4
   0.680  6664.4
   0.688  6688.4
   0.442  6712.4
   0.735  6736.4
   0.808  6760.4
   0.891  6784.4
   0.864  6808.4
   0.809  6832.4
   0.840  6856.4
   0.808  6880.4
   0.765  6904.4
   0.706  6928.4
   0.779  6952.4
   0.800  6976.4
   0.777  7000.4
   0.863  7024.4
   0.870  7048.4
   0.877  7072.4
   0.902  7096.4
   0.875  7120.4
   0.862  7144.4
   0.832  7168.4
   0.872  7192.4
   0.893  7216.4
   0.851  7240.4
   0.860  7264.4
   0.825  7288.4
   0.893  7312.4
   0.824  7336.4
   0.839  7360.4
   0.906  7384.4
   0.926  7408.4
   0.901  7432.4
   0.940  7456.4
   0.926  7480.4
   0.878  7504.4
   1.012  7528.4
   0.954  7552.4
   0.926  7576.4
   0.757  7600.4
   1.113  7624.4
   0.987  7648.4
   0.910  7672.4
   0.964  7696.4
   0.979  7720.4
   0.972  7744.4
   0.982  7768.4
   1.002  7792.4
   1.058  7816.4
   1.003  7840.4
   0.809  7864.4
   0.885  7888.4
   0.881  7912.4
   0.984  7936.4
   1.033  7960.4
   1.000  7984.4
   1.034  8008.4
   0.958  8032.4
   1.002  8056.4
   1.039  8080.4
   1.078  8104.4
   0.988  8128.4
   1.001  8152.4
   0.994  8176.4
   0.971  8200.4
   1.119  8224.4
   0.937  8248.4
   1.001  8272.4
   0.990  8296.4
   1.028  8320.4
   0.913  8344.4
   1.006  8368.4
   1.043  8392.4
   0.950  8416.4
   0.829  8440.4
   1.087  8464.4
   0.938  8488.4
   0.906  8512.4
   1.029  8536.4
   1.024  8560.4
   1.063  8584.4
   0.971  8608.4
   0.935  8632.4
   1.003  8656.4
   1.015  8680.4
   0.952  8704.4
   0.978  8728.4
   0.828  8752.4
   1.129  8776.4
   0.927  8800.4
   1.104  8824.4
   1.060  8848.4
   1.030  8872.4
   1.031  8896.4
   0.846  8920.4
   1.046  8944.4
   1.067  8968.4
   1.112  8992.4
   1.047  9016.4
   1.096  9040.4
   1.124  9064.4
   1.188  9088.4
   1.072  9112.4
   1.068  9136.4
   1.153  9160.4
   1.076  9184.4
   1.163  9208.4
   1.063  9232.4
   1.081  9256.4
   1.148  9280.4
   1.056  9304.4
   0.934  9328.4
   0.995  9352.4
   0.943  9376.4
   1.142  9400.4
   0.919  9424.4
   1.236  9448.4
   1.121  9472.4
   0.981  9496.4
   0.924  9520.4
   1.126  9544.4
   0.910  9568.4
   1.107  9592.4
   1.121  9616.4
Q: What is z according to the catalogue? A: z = 0.691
